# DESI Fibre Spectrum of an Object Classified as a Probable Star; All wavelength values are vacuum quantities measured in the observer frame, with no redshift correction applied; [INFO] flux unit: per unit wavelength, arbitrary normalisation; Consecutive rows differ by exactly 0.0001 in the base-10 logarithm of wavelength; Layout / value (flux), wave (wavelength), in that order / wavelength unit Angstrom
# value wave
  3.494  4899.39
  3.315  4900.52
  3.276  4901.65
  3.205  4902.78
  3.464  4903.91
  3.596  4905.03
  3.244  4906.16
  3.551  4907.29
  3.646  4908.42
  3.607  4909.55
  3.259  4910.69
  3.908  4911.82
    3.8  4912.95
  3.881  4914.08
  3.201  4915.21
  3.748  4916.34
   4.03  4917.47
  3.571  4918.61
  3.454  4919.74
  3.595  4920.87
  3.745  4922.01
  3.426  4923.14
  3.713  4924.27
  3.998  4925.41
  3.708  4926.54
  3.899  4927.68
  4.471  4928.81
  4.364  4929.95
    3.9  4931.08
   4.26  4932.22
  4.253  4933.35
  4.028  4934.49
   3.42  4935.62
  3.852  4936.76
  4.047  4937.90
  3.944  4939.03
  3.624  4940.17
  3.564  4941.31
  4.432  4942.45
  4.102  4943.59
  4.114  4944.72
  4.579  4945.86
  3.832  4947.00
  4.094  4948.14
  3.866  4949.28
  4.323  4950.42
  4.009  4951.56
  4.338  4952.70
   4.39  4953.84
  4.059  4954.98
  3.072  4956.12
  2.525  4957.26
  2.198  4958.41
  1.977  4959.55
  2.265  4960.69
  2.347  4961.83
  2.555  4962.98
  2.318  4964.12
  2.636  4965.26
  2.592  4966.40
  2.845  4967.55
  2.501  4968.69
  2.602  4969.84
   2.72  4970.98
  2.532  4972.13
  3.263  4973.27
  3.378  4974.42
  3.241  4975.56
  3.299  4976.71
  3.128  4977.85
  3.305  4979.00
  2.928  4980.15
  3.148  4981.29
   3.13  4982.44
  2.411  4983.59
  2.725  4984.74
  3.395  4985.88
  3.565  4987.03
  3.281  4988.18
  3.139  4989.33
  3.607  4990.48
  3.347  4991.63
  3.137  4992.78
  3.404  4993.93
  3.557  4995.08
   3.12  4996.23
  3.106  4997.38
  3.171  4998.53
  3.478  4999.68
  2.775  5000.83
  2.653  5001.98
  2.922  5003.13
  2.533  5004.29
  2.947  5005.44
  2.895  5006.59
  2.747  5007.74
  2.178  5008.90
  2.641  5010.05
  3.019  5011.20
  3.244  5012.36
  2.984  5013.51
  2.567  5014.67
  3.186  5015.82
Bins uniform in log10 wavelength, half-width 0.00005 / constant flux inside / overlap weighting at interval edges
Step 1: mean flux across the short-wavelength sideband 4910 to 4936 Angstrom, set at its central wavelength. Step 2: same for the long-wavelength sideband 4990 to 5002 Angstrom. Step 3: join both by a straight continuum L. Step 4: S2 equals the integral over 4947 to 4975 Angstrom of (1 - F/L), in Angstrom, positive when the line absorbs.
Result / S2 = 3.6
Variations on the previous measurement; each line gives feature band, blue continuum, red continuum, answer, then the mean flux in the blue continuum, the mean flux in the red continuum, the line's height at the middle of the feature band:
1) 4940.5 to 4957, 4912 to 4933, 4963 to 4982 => -3.4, 3.83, 2.89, 3.34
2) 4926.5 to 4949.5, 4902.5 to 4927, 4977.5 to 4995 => -3.7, 3.61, 3.19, 3.47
